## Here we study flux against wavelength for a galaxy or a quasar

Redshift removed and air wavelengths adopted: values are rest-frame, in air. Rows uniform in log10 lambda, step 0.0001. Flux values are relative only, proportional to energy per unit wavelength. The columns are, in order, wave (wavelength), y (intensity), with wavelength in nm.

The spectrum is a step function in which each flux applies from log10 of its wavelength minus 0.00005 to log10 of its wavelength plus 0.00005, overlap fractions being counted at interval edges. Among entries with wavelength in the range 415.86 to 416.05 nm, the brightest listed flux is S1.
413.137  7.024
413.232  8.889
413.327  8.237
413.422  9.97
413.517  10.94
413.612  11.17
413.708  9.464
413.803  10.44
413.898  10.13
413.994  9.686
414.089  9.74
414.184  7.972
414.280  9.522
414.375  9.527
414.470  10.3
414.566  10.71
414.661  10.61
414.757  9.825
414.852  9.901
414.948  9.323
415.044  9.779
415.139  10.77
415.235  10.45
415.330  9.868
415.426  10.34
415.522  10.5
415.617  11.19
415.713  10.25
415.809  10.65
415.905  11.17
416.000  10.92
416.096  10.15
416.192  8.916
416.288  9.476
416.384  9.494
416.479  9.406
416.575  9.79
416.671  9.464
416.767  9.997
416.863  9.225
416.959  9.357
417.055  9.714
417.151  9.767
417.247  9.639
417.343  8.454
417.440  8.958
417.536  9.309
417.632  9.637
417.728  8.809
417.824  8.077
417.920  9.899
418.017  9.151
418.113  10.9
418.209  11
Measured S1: 11.17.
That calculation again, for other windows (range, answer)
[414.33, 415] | 10.71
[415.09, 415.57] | 10.77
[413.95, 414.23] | 9.74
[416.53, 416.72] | 9.79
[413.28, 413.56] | 10.94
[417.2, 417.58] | 9.639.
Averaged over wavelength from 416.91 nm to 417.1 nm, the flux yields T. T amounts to 9.53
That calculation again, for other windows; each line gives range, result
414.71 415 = 9.67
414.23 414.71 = 10.1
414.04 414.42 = 9.2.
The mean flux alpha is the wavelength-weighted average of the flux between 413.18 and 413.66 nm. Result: 9.83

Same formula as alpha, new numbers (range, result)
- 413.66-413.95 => 9.99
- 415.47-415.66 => 10.8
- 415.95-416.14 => 10.6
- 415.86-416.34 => 10.1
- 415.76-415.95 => 10.9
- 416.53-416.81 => 9.74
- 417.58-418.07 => 9.14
